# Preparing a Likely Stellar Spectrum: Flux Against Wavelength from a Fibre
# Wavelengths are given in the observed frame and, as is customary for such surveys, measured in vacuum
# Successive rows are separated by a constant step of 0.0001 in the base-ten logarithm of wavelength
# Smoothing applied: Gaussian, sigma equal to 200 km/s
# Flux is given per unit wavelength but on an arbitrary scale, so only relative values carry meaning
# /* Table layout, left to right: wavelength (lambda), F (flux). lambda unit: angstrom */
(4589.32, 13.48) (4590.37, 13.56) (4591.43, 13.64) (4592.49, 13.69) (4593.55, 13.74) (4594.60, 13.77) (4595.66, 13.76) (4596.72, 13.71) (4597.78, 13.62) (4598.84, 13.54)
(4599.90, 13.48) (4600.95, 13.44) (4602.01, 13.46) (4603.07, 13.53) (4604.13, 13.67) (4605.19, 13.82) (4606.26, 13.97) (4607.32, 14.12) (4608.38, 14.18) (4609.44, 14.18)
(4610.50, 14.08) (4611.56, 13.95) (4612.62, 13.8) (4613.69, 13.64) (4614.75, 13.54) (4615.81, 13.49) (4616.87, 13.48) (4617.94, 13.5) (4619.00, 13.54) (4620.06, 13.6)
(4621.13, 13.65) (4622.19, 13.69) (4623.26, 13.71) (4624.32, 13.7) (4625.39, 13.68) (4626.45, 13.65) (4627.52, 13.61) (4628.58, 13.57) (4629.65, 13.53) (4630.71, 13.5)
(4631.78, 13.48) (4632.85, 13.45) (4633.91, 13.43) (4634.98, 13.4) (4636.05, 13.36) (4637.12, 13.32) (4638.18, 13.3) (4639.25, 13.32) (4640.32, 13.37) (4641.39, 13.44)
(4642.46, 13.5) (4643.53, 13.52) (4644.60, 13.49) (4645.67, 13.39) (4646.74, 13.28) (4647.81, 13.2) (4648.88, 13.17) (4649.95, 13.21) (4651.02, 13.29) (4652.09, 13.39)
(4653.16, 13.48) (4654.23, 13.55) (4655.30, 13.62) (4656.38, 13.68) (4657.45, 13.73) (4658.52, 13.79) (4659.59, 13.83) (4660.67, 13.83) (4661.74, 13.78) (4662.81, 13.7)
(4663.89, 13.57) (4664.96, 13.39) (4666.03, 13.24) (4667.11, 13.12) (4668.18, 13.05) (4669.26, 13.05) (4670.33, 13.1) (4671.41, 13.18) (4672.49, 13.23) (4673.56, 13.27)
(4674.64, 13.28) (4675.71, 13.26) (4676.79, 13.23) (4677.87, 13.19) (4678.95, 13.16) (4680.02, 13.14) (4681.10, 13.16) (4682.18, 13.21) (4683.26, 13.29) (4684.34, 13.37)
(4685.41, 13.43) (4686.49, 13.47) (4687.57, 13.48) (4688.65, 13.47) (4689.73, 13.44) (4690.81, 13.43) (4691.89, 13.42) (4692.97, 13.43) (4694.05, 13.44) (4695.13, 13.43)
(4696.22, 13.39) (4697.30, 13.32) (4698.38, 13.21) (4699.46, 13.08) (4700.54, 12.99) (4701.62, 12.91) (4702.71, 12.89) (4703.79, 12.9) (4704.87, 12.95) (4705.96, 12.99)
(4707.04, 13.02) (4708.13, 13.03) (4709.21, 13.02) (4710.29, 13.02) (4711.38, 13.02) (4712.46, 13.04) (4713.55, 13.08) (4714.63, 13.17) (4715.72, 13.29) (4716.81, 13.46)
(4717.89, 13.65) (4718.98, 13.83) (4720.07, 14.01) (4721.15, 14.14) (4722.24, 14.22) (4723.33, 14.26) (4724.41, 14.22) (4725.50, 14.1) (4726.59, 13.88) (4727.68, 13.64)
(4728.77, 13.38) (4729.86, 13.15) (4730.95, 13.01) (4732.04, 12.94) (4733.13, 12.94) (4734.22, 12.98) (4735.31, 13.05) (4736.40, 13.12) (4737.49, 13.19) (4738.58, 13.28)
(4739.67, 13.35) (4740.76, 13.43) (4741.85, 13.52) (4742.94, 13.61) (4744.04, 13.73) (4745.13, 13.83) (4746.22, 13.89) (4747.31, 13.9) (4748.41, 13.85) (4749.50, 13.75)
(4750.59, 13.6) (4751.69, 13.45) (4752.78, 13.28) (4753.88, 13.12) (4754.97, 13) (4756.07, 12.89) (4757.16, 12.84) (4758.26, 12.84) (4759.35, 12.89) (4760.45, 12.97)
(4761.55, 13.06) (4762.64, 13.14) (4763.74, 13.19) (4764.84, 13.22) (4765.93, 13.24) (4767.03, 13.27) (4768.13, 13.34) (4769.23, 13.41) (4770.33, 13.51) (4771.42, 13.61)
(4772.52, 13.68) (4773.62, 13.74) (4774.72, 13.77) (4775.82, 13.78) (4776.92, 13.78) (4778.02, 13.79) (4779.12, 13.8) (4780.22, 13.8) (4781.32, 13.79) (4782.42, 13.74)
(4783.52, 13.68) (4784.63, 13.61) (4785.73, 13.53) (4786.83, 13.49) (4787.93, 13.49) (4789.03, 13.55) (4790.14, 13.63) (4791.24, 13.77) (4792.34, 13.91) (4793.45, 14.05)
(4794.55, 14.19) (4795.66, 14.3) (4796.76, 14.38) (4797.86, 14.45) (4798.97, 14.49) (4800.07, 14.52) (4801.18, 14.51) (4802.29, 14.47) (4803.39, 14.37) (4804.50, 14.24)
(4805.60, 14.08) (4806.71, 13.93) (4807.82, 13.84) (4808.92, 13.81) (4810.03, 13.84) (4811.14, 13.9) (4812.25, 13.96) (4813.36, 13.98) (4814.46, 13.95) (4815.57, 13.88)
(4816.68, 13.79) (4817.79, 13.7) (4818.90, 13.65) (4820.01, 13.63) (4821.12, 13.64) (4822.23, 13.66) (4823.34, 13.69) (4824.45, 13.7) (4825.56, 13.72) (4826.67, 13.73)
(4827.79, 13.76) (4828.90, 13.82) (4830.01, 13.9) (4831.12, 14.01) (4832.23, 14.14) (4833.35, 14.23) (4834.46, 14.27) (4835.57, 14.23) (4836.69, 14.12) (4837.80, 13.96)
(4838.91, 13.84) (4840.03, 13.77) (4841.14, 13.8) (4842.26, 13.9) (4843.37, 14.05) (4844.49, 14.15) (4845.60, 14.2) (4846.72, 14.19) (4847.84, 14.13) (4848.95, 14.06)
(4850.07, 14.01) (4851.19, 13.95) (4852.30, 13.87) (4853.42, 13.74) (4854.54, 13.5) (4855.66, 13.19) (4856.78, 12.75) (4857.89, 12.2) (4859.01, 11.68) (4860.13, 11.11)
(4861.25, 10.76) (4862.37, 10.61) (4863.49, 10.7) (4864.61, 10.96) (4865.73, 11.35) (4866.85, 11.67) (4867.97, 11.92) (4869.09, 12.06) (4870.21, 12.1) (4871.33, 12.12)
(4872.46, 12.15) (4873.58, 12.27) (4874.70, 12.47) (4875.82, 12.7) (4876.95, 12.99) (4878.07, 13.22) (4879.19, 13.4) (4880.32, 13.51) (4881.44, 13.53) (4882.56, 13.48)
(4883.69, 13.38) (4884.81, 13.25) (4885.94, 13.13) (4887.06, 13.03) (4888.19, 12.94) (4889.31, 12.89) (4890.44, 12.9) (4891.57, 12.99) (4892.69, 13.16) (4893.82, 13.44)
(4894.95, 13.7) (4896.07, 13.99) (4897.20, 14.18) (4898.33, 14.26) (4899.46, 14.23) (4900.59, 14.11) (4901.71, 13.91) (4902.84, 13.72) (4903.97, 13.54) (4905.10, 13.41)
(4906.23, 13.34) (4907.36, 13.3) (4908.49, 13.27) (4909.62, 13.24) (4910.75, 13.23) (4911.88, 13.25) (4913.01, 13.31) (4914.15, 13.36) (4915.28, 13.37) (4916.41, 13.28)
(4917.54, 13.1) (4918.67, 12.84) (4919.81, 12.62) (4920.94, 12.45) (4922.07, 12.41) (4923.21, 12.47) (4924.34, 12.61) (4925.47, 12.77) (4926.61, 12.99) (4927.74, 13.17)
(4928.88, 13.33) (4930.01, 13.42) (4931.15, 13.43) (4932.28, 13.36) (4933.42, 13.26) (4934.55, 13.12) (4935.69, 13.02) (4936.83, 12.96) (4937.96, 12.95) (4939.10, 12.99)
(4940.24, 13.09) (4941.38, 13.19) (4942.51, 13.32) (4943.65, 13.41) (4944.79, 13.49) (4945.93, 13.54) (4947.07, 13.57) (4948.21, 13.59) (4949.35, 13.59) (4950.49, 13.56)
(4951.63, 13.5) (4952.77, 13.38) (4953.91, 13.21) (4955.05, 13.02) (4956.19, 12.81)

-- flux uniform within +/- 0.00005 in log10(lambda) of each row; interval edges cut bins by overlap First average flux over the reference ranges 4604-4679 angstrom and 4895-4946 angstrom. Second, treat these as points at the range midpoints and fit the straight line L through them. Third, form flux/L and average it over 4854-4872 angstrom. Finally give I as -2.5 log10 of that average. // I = 0.133 mag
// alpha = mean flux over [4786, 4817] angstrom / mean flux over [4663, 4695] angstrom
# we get 1.05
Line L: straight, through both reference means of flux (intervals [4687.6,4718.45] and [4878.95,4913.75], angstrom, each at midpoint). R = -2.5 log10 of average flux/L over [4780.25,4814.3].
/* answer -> -0.05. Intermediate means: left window 13.2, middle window 14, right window 13.4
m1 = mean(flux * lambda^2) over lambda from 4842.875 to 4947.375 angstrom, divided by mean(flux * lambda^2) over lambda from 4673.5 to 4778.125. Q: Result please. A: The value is 1.0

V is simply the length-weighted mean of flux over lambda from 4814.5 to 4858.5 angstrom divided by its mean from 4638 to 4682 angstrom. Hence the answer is 1.0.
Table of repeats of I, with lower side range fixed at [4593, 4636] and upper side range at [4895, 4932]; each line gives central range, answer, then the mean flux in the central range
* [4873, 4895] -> 0.020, 13.1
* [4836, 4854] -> -0.046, 14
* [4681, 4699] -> 0.016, 13.4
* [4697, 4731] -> 0.014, 13.4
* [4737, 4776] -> 0.009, 13.4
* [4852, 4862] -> 0.078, 12.5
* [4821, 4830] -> -0.025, 13.7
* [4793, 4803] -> -0.073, 14.4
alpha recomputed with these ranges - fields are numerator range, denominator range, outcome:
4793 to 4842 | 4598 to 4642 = 1.03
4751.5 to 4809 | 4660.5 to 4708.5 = 1.03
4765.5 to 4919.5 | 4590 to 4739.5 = 1.00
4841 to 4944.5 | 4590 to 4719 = 0.97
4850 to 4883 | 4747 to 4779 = 0.93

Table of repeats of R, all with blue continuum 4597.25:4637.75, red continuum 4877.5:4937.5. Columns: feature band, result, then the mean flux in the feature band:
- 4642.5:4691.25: 0.016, 13.4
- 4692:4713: 0.034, 13.1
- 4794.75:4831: -0.046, 14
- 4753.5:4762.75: 0.041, 13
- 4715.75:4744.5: -0.003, 13.5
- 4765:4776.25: -0.006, 13.5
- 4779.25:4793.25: -0.020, 13.7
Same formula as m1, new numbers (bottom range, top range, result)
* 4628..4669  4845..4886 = 1.03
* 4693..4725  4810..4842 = 1.09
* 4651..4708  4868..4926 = 1.08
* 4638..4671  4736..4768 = 1.03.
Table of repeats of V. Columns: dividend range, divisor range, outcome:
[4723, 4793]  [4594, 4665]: 0.99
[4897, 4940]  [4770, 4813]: 0.95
